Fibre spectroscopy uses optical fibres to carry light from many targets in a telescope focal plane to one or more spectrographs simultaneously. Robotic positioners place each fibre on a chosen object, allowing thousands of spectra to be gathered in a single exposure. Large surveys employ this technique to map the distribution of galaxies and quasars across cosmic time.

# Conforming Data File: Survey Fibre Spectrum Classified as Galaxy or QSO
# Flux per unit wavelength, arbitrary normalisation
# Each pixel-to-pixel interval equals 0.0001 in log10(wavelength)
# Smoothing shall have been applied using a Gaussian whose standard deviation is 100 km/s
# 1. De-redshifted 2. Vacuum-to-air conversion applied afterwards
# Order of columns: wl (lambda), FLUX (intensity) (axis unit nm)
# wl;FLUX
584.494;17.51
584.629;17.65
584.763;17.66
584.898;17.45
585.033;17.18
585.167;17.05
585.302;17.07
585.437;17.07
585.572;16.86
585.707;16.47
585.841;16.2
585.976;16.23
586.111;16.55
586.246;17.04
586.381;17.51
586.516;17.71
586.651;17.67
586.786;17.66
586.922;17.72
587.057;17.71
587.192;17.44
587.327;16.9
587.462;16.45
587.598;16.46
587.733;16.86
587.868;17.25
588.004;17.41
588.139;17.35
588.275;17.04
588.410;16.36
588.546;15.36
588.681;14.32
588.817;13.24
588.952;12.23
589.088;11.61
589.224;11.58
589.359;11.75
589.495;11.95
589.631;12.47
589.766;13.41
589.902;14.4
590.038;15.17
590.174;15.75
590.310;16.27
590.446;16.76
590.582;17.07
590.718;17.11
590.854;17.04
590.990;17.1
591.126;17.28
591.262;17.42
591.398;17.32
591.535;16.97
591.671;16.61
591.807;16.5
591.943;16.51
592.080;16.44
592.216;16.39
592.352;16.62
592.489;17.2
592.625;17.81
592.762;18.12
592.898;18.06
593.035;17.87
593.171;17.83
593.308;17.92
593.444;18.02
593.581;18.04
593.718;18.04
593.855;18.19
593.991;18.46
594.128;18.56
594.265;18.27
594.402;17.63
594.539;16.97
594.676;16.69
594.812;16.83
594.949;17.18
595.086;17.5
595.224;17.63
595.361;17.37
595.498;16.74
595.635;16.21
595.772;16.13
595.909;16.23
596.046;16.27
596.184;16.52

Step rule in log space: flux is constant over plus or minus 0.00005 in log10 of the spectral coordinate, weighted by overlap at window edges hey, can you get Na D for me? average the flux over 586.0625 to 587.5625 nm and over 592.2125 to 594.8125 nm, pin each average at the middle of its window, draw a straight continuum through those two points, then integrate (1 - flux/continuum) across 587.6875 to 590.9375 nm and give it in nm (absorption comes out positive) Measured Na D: 0.46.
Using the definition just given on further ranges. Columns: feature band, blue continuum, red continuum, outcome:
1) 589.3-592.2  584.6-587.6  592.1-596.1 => 0.25 nm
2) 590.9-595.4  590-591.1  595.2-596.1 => -0.22 nm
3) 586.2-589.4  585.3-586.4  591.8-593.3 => 0.17 nm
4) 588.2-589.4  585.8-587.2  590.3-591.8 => 0.23 nm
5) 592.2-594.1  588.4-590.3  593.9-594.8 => -0.12 nm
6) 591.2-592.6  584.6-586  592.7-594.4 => 0.08 nm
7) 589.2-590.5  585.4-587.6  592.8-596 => 0.24 nm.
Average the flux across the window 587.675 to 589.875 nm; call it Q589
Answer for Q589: 14.4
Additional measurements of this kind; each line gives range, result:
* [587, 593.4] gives 16.1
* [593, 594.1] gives 18.1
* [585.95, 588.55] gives 17.1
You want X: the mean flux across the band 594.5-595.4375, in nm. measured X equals 17.2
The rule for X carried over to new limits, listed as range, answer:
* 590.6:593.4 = 17.2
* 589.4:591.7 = 15.8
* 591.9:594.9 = 17.6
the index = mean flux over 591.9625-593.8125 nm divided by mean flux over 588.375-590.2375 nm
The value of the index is 1.30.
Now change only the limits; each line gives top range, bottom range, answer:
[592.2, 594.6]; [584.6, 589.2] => 1.08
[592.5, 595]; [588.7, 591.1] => 1.23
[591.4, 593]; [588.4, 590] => 1.30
